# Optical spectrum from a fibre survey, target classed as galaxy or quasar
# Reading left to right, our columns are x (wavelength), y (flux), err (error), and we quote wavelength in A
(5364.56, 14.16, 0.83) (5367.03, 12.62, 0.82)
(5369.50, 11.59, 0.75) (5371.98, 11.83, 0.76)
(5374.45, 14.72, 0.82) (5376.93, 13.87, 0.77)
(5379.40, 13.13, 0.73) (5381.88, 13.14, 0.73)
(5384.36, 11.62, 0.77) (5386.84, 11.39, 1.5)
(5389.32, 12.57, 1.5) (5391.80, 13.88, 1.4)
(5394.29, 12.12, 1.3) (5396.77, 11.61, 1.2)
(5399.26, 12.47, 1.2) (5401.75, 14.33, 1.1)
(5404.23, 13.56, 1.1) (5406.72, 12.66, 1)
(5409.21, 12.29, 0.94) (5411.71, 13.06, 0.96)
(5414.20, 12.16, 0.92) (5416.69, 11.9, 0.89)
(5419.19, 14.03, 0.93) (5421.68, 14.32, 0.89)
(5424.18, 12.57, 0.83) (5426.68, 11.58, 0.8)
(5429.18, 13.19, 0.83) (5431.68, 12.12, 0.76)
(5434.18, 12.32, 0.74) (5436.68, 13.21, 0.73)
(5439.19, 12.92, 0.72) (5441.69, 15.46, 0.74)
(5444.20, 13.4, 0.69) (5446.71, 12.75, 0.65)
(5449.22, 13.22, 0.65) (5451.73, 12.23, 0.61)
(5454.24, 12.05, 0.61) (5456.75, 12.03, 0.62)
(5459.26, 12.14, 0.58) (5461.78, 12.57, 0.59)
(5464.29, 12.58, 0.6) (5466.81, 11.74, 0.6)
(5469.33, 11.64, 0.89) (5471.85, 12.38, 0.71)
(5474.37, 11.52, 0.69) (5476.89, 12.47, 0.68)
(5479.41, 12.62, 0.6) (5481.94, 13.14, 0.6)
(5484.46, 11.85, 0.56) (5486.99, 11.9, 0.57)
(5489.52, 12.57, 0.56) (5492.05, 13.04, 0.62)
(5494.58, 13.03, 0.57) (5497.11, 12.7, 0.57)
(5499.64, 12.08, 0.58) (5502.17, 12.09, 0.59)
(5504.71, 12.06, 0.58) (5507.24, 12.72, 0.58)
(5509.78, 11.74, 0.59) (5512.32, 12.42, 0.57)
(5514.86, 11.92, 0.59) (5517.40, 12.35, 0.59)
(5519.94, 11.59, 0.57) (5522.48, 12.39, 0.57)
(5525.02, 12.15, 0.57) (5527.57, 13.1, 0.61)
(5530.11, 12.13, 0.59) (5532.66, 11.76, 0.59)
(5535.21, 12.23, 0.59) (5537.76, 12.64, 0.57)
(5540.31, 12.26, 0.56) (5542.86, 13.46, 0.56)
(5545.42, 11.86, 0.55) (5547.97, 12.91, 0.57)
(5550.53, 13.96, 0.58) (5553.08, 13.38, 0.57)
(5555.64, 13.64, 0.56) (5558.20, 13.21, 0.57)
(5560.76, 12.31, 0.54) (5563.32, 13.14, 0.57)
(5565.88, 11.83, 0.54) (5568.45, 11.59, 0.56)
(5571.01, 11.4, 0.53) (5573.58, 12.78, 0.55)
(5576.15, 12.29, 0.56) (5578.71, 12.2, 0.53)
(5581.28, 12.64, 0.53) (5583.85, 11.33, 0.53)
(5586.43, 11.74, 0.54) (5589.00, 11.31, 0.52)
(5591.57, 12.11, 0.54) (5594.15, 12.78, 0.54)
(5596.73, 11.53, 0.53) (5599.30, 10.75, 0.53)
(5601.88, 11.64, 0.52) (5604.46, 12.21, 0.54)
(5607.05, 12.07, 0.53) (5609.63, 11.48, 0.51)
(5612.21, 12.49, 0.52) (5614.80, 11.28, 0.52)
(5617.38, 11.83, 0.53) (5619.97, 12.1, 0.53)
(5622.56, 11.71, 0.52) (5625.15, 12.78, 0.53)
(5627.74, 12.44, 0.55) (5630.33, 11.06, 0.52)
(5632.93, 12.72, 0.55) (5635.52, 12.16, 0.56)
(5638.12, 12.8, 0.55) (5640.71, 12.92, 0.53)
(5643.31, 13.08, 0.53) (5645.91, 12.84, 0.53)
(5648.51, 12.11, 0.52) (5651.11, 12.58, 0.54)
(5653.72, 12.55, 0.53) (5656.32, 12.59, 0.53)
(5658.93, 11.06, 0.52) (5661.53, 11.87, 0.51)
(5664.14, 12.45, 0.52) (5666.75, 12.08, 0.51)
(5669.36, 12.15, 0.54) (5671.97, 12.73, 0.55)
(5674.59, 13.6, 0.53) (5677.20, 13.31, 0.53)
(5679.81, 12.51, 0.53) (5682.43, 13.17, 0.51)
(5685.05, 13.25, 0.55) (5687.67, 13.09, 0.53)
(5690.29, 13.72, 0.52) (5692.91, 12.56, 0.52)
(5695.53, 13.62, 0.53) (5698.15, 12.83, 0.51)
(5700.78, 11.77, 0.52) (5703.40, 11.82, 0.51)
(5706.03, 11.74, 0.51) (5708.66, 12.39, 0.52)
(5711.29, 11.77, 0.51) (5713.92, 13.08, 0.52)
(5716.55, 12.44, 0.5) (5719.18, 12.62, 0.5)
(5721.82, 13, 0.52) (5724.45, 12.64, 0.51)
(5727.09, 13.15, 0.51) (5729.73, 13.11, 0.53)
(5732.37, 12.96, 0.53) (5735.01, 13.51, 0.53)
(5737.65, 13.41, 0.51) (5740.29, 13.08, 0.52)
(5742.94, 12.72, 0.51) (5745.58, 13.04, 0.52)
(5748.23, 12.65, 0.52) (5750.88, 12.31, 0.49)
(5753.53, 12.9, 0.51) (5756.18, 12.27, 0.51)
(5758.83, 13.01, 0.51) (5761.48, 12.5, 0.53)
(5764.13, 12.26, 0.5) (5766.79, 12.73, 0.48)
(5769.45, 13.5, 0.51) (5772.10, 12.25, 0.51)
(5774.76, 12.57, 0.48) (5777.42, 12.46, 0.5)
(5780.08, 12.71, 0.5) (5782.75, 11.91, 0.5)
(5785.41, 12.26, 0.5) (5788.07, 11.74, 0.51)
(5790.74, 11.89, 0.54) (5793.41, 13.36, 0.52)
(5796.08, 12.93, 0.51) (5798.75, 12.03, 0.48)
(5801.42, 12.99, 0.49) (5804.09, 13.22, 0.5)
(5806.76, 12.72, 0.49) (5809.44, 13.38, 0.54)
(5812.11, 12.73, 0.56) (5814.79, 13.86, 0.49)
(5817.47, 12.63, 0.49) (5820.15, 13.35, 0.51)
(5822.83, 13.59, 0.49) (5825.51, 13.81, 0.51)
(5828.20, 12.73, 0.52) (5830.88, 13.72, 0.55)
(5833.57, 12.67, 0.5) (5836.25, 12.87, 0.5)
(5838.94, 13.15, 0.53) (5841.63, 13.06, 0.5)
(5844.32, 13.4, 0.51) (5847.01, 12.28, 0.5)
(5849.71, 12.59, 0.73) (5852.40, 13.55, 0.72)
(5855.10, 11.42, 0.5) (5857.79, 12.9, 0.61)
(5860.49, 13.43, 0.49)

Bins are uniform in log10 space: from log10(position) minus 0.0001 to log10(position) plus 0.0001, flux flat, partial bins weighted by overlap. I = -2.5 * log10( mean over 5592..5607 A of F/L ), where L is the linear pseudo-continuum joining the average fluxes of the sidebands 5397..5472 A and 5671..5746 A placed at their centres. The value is 0.09 mag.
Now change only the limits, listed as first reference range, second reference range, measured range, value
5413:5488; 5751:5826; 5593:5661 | 0.05 mag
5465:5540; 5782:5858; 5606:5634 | 0.04 mag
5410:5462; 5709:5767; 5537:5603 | 0.04 mag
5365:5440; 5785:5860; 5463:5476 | 0.07 mag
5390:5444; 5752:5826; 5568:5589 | 0.08 mag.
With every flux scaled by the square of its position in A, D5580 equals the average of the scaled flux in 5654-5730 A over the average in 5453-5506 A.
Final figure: 1.11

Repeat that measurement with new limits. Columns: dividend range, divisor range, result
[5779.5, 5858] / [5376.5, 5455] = 1.15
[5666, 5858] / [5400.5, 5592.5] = 1.12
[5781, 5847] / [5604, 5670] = 1.12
